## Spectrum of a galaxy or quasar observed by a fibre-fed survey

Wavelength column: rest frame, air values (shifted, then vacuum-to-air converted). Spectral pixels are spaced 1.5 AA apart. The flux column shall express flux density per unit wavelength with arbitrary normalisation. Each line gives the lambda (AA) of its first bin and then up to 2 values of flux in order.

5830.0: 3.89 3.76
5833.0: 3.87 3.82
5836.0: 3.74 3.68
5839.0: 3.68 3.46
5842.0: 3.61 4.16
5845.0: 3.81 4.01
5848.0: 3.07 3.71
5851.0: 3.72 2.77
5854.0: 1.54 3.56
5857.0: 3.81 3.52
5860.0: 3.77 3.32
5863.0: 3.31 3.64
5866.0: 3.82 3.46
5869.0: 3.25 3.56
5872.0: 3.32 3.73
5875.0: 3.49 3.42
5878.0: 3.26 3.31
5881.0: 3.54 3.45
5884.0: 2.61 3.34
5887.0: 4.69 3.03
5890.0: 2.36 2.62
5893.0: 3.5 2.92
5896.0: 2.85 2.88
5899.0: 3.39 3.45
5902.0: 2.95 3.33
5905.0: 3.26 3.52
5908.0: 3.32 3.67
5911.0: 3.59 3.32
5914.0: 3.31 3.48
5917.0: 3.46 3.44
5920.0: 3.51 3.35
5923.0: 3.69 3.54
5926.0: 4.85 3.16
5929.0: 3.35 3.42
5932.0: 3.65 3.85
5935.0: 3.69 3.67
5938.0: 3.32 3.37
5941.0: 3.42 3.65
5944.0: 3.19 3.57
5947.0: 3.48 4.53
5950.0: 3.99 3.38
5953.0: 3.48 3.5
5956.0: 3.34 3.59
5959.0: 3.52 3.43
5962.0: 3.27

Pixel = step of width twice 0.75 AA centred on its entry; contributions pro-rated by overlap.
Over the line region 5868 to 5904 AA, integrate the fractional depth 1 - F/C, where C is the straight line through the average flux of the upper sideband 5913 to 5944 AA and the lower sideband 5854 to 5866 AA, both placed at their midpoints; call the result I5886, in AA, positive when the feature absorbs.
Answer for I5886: 2.33 AA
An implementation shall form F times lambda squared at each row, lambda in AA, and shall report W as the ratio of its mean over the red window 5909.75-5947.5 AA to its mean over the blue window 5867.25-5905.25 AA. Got 1.10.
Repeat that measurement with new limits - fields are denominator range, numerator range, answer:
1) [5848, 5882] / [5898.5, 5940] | 1.05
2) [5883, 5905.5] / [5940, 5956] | 1.17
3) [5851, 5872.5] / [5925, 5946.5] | 1.10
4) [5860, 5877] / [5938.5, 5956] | 1.05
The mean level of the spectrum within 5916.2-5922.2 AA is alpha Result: 3.44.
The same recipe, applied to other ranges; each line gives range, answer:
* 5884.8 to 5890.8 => 3.35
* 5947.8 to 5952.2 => 3.97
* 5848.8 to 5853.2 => 3.4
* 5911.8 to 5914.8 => 3.32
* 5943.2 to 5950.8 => 3.75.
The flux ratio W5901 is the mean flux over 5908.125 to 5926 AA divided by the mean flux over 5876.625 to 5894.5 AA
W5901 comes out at 1.09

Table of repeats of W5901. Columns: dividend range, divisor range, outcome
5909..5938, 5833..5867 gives 1.01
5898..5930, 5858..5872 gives 0.99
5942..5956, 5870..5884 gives 1.06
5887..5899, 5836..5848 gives 0.81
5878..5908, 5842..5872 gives 0.93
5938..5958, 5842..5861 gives 1.03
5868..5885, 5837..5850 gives 0.91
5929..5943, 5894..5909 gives 1.11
